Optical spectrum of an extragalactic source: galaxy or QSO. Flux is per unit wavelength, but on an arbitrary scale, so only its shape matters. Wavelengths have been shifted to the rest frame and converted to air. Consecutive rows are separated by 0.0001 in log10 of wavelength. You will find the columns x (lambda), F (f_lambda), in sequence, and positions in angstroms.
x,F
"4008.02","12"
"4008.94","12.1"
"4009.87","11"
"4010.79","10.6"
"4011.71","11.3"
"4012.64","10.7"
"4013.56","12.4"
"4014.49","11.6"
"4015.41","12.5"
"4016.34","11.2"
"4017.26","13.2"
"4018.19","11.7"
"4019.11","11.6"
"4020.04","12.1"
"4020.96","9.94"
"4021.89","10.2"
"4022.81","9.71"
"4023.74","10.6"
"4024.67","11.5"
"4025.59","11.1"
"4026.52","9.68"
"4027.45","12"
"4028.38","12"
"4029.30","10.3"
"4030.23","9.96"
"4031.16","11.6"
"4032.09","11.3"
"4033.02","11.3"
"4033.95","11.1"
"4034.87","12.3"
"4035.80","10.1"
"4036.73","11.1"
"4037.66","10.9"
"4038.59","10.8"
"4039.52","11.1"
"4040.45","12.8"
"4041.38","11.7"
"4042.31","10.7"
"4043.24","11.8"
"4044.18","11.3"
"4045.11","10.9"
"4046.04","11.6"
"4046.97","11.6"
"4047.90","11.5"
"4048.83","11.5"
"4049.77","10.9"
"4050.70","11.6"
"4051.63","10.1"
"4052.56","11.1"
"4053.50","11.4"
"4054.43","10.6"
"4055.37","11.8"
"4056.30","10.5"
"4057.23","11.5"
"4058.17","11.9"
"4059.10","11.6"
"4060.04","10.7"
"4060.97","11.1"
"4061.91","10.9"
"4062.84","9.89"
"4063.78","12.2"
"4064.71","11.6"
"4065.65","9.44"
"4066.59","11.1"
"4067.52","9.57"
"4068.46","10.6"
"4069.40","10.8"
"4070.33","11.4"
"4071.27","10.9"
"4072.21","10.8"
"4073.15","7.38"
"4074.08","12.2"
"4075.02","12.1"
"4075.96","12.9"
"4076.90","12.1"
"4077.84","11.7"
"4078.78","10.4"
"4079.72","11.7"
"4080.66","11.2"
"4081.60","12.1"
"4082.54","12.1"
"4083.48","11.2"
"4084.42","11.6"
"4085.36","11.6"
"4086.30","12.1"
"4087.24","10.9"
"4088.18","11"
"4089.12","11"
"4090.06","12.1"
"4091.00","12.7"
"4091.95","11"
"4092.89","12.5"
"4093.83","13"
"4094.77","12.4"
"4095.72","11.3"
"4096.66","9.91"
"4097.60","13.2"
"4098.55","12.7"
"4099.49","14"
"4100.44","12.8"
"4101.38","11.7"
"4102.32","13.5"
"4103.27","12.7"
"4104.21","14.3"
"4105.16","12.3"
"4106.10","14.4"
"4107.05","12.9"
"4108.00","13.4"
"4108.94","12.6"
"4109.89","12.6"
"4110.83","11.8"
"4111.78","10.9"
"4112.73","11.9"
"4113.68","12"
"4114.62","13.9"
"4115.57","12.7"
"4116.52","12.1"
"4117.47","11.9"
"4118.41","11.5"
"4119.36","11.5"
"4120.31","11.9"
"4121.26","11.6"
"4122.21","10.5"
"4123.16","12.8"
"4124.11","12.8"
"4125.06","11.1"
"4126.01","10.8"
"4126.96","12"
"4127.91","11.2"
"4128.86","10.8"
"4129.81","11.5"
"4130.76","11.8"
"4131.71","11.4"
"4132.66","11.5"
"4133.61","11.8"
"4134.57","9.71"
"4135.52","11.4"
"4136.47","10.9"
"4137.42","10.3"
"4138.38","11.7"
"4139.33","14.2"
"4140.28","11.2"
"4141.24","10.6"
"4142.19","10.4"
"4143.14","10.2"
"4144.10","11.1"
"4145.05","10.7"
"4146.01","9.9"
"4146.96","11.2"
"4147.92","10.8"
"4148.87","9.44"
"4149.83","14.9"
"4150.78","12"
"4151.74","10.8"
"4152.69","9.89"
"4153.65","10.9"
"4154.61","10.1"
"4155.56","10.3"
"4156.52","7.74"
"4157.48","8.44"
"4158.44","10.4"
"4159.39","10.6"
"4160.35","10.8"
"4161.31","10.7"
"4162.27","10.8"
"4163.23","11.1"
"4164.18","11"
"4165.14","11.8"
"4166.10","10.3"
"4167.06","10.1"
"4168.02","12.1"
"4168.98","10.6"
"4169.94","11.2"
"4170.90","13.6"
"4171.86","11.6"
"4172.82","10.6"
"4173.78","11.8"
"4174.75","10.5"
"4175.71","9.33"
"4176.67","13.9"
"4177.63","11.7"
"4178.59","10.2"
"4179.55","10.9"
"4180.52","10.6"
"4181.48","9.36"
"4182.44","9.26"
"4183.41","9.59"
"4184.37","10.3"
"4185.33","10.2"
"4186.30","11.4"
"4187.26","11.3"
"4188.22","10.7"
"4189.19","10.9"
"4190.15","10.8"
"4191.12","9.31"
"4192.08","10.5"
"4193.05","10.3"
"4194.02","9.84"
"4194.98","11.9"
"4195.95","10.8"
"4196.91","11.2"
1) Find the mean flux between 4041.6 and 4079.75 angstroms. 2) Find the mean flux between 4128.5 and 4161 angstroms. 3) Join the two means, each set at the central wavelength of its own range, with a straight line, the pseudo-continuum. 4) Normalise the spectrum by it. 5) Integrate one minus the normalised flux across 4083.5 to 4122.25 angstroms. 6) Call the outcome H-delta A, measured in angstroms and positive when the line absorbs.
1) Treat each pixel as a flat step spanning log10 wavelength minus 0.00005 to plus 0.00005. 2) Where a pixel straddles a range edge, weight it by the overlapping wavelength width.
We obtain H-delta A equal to -4.3 angstroms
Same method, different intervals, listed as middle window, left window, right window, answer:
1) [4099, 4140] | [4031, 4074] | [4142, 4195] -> -4.54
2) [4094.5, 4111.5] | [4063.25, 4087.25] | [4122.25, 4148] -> -2.19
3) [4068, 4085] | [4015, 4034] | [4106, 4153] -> 0.14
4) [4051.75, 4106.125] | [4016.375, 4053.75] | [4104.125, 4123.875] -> 1.15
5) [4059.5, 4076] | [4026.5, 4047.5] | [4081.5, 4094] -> 1.05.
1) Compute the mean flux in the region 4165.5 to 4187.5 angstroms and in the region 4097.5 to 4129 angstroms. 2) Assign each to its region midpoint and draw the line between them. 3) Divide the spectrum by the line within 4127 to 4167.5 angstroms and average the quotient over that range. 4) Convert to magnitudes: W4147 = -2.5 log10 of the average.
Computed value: 0.065 mag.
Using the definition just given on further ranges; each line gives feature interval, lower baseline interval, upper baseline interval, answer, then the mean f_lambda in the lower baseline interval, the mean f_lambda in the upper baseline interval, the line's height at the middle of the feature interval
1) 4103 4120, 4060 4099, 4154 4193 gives -0.128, 11.4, 10.7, 11.1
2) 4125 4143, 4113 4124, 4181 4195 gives 0.038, 12.1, 10.3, 11.7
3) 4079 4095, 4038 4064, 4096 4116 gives 0.038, 11.2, 12.7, 12.2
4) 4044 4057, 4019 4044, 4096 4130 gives 0.016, 11.1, 12.2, 11.3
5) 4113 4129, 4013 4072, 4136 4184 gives -0.086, 11.2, 10.8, 10.9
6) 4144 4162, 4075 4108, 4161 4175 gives 0.083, 12.2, 11.2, 11.4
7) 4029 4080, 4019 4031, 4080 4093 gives 0.008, 10.8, 11.6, 11.2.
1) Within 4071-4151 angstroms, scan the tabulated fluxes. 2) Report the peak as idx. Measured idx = 14.9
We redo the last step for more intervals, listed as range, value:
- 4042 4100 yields 14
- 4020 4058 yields 12.8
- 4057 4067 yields 12.2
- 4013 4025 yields 13.2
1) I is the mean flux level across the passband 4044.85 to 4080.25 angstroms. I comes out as 11.1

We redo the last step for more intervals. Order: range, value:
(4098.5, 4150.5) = 11.9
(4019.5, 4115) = 11.5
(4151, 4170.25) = 10.5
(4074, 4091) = 11.7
